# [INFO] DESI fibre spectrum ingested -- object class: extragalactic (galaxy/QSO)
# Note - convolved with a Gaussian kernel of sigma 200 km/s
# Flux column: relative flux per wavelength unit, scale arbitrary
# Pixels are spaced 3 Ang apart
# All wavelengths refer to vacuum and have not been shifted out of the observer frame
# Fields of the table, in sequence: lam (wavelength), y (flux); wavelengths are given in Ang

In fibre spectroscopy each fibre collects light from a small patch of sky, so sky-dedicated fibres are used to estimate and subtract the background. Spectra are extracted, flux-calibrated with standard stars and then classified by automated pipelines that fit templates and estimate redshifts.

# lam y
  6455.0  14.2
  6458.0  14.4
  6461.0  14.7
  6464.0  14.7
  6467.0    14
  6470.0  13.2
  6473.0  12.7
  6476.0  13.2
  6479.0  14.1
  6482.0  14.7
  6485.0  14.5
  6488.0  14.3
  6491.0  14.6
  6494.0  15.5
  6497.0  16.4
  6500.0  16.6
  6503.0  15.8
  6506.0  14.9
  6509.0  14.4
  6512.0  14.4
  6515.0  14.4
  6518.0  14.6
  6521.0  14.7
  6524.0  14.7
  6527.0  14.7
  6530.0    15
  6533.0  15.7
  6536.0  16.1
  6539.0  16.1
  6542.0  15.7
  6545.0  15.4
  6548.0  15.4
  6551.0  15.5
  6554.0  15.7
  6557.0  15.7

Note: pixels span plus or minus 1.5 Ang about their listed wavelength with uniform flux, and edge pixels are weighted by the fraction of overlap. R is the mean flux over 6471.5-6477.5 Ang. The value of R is 12.9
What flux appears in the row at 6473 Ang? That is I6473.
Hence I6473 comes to 12.7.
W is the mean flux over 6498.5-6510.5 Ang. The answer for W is 15.4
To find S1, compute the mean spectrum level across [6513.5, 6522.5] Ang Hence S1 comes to 14.6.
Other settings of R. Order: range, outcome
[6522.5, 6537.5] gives 15.2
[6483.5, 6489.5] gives 14.4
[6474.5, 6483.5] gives 14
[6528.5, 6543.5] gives 15.7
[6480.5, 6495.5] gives 14.7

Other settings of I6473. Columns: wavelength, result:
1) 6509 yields 14.4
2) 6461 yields 14.7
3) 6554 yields 15.7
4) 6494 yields 15.5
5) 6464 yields 14.7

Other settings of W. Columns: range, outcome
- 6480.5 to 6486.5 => 14.6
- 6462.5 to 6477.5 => 13.6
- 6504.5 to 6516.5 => 14.5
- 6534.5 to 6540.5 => 16.1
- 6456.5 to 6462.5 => 14.5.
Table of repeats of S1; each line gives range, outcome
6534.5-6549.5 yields 15.7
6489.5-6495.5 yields 15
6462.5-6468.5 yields 14.3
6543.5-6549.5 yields 15.4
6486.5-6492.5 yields 14.5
